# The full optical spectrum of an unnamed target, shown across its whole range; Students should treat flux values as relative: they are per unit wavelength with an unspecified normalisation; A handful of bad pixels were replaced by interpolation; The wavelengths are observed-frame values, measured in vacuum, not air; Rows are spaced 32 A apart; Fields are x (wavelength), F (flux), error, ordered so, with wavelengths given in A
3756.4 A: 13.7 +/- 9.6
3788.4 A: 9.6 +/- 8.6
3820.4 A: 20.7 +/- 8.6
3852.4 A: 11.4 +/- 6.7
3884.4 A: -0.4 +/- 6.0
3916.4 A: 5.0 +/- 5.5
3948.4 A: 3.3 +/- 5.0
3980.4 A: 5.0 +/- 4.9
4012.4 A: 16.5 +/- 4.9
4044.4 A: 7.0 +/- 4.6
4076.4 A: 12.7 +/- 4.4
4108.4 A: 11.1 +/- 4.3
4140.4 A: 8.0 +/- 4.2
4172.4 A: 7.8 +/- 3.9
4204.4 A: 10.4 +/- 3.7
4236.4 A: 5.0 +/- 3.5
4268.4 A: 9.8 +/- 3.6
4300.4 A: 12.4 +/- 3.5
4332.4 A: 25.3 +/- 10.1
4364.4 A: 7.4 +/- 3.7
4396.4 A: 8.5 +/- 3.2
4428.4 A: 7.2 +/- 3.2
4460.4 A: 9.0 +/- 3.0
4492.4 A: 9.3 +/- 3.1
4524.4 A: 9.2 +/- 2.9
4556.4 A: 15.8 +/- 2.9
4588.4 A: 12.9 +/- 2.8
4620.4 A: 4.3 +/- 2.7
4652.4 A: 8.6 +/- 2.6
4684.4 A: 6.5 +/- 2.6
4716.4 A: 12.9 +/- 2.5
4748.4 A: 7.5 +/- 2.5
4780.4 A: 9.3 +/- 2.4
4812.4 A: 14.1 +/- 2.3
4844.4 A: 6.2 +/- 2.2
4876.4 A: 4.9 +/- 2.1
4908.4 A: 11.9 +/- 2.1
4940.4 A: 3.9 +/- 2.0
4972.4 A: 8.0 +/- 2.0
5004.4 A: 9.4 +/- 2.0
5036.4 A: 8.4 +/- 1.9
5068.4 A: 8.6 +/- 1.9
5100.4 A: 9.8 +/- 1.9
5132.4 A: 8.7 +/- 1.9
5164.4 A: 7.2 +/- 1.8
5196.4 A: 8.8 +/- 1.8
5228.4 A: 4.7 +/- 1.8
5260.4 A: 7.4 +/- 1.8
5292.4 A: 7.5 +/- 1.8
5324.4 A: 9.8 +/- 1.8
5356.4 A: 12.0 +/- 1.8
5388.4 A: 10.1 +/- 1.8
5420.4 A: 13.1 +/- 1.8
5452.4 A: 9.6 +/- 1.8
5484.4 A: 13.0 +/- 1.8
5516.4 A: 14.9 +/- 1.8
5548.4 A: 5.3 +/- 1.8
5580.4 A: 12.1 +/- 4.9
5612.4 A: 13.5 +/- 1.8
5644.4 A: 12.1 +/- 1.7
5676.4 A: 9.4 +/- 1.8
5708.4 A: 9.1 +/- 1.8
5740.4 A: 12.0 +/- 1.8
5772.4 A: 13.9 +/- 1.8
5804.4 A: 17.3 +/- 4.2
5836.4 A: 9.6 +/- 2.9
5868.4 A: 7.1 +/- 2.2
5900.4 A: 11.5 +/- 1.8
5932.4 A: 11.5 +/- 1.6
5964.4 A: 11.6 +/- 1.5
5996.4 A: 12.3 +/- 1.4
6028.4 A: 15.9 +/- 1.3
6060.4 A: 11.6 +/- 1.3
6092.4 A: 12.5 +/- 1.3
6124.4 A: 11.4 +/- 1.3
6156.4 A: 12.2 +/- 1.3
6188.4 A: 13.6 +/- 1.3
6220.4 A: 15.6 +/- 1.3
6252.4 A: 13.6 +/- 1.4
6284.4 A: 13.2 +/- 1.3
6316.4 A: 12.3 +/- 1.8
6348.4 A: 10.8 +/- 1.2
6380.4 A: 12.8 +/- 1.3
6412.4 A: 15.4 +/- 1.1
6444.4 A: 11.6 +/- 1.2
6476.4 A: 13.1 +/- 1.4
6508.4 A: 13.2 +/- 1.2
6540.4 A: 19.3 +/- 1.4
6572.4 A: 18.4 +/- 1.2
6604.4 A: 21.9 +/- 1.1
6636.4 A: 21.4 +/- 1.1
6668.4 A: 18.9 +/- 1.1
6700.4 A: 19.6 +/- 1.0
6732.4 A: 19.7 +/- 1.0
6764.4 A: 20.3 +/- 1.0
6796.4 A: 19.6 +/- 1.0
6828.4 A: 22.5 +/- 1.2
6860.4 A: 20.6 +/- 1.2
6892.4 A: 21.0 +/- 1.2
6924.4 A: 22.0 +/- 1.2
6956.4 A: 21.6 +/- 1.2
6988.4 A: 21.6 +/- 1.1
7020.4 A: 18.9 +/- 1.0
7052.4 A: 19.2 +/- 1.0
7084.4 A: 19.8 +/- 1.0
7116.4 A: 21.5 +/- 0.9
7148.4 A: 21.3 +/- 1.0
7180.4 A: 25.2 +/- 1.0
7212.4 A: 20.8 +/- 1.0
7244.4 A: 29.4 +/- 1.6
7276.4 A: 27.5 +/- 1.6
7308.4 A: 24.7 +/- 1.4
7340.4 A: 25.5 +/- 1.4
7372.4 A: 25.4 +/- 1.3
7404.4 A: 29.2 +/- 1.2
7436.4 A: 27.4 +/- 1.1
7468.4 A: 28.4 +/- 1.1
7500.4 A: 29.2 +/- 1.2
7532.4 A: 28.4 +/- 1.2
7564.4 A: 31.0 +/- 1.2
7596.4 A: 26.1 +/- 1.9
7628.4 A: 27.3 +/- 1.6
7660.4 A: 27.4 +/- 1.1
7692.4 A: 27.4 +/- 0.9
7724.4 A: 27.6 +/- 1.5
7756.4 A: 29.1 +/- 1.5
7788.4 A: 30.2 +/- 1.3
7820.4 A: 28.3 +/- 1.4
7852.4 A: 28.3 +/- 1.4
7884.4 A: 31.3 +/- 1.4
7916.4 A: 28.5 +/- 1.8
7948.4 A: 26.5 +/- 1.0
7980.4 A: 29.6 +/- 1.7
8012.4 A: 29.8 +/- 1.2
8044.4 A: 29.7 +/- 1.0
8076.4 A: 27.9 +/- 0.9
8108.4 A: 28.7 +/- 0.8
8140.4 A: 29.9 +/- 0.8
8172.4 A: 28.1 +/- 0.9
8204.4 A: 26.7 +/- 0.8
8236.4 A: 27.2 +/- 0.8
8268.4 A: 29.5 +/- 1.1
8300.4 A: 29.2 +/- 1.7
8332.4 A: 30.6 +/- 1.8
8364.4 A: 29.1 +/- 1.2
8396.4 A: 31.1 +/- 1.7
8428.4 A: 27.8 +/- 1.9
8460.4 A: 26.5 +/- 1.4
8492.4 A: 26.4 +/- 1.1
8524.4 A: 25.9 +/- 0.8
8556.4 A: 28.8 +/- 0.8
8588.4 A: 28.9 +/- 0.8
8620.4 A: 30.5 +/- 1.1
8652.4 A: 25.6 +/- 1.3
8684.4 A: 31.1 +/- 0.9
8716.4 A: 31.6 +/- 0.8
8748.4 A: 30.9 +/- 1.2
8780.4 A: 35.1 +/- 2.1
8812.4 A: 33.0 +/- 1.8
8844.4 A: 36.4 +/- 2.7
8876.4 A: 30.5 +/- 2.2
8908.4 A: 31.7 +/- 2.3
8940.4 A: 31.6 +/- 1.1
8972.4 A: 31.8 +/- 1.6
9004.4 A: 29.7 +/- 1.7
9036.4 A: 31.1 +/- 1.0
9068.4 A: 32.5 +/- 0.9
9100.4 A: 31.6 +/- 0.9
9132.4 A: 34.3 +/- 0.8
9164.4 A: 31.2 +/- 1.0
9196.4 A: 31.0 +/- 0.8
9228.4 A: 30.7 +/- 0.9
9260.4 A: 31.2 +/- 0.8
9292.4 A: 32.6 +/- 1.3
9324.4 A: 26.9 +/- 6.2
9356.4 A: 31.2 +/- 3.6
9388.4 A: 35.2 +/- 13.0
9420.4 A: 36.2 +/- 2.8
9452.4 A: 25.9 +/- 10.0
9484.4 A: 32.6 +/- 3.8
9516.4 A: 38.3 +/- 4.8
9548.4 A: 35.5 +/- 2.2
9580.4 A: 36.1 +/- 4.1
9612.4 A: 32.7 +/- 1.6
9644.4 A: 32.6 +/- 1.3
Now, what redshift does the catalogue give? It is 0.643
